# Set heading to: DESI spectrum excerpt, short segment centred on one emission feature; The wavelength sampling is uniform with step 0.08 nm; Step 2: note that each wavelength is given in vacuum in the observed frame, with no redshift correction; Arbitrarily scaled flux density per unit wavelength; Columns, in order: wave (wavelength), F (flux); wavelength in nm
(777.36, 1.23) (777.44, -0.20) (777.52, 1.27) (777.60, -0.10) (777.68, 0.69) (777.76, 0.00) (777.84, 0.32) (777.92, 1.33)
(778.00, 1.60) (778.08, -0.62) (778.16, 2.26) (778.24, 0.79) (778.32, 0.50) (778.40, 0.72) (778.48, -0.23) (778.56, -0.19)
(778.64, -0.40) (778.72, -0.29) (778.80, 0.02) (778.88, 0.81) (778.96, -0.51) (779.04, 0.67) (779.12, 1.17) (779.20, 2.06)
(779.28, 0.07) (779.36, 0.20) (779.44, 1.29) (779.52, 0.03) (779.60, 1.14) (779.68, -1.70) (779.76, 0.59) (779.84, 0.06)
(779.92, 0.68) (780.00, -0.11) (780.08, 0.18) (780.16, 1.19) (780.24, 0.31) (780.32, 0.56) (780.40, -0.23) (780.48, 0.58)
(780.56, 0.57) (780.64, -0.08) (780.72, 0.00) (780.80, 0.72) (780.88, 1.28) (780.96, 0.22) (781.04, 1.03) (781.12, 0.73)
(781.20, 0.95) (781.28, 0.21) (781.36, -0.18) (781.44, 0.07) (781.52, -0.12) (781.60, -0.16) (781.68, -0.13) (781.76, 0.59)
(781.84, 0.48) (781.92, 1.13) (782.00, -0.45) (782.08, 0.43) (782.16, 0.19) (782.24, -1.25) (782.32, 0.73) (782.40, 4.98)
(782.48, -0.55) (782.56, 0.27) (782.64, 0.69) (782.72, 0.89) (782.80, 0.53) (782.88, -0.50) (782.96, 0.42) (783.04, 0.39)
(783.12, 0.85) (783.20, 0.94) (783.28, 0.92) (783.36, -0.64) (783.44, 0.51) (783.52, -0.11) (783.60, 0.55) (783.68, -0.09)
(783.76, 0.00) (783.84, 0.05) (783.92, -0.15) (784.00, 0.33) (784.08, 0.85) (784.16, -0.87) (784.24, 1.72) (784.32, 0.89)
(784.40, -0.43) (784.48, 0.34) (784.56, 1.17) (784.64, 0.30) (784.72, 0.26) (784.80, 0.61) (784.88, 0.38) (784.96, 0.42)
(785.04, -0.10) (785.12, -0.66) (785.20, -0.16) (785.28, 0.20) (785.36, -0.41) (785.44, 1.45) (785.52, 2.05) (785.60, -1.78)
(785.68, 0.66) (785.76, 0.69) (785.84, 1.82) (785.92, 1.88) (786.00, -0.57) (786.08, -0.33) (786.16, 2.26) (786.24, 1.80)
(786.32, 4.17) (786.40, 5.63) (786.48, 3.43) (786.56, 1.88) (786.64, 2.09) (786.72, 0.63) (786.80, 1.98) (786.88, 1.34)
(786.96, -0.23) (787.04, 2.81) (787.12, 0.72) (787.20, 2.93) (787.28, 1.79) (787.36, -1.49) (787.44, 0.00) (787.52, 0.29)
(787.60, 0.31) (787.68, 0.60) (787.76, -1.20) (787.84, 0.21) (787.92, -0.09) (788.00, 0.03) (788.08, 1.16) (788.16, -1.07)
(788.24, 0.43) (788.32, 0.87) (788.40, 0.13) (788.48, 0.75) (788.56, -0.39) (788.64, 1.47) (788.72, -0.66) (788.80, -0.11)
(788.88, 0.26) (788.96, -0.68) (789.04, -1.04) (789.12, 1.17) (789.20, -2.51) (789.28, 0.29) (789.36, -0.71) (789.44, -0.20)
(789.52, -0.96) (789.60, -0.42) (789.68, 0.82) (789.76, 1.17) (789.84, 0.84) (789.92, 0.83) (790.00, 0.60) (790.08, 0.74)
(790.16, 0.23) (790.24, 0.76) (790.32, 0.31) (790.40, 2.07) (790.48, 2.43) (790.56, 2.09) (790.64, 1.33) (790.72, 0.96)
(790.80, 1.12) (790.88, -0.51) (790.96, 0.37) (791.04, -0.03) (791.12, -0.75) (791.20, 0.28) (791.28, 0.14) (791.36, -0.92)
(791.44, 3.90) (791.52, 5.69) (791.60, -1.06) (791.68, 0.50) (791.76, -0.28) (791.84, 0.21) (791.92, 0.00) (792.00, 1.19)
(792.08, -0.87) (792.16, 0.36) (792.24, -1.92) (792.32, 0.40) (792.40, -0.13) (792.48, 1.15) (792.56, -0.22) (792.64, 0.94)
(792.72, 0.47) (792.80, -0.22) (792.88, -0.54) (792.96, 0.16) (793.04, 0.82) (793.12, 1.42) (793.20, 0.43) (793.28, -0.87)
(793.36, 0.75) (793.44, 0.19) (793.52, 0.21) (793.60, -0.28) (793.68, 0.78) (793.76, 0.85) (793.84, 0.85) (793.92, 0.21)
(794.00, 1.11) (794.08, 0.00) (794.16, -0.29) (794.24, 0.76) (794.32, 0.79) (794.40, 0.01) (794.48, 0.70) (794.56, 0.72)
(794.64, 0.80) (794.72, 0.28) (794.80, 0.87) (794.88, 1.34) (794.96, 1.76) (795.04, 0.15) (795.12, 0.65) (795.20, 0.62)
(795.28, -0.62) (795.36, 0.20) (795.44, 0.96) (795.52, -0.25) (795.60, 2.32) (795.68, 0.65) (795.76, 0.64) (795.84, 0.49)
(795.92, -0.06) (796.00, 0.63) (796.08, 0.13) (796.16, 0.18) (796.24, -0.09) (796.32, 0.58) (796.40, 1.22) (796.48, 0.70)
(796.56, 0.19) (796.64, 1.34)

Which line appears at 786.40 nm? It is H-gamma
